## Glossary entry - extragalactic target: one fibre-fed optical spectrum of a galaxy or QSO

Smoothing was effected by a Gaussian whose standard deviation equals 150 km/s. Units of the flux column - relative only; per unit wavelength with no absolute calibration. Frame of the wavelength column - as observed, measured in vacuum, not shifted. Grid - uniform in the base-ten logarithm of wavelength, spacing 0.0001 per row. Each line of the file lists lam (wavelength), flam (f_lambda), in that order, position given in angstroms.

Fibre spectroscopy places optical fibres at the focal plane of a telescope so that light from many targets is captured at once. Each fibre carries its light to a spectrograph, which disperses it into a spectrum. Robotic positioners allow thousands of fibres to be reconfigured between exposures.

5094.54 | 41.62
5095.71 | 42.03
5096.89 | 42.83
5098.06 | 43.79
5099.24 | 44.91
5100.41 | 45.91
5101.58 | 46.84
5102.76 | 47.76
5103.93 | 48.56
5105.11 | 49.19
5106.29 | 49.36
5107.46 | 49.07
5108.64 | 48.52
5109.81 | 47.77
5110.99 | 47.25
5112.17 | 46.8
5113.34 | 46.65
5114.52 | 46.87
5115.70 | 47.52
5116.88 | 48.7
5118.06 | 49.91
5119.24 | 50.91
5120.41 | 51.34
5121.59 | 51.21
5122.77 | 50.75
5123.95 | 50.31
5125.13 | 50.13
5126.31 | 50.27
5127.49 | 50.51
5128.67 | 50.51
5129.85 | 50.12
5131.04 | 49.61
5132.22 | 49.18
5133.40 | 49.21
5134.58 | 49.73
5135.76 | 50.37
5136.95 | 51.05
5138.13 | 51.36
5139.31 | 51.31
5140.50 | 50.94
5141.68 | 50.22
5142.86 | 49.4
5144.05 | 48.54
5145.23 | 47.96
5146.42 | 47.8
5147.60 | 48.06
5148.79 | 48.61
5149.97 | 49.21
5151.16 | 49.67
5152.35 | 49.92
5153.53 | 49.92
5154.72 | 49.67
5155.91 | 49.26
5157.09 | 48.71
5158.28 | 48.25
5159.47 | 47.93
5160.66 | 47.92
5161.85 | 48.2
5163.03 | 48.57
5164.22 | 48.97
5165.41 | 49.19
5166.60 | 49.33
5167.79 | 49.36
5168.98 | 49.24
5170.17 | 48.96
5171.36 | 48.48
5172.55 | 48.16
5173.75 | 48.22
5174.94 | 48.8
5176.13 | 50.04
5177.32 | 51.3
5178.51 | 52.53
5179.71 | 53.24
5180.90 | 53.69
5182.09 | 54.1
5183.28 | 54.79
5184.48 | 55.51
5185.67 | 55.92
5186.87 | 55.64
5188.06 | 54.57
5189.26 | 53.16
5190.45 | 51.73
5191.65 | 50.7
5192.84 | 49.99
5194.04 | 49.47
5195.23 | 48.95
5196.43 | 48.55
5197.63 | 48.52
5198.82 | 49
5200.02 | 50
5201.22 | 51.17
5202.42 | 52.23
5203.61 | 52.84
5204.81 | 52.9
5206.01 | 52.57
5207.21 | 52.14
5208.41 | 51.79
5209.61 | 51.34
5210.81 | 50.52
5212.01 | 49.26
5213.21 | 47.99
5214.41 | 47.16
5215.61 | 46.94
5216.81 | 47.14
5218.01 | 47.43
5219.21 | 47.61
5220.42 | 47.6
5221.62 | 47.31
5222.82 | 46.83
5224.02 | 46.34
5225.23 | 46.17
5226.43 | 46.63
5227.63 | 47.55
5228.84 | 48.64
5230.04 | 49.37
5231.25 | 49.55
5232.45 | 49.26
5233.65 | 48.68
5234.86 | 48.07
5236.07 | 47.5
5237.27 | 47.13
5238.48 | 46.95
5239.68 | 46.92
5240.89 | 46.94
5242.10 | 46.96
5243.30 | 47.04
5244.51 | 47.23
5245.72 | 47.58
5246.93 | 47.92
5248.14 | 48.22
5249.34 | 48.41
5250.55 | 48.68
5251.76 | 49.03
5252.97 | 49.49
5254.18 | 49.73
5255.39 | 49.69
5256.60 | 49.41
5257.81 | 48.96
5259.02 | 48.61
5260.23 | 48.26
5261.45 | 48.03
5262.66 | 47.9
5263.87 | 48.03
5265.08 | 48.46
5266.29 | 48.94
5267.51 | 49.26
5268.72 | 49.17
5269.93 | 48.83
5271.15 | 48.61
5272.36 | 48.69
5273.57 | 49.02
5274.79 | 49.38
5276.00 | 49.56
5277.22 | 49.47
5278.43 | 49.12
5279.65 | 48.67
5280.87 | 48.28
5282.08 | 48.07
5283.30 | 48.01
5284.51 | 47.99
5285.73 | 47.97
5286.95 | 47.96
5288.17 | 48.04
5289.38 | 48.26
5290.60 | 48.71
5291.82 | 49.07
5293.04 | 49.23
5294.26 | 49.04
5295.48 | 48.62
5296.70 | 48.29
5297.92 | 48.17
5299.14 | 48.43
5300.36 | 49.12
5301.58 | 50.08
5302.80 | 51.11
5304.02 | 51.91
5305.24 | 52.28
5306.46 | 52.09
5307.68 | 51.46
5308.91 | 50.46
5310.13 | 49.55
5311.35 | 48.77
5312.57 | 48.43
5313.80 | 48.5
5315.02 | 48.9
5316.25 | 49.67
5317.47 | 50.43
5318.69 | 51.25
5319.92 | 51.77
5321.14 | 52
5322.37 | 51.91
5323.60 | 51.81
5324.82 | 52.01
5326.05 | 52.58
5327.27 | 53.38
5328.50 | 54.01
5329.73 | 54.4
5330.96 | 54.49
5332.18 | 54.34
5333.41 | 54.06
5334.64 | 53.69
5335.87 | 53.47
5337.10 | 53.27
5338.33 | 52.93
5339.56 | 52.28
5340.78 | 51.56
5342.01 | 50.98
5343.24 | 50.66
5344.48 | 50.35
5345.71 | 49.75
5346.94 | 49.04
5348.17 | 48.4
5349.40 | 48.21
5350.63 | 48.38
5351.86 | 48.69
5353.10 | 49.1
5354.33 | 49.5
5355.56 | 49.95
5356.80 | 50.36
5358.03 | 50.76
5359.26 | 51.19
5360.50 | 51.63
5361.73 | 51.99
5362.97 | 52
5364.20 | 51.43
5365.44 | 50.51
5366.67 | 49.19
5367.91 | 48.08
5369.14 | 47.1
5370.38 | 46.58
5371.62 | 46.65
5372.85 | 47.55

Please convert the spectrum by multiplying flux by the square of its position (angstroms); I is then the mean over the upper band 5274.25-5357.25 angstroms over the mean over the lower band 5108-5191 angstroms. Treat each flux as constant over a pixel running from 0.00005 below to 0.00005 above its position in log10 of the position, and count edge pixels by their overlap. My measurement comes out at 1.07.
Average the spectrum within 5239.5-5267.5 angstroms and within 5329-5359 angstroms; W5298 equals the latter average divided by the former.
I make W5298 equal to 1.06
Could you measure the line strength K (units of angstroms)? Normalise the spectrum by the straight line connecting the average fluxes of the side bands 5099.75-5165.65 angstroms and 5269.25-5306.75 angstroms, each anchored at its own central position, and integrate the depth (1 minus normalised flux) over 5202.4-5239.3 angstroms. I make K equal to 0.3 angstroms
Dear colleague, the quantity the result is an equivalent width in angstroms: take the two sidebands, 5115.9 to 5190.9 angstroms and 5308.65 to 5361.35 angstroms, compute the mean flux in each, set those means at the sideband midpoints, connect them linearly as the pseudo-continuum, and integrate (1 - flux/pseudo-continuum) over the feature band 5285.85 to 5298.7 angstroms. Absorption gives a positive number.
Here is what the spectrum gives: 0.6 angstroms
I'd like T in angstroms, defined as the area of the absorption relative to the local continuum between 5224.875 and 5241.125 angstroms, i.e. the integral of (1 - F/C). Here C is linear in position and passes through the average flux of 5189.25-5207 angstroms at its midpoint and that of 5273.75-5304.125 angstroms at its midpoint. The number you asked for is 0.7 angstroms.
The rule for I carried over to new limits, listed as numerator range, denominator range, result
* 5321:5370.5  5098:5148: 1.14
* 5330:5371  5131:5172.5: 1.11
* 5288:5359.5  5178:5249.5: 1.06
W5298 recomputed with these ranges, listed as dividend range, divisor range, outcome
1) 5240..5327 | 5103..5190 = 0.99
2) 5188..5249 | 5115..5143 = 0.97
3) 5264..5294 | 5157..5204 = 0.96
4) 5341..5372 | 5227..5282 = 1.02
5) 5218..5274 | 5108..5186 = 0.97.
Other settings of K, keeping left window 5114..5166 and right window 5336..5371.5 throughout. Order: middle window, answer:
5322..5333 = -0.7 angstroms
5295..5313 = 0.0 angstroms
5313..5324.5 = -0.2 angstroms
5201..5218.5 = -0.2 angstroms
